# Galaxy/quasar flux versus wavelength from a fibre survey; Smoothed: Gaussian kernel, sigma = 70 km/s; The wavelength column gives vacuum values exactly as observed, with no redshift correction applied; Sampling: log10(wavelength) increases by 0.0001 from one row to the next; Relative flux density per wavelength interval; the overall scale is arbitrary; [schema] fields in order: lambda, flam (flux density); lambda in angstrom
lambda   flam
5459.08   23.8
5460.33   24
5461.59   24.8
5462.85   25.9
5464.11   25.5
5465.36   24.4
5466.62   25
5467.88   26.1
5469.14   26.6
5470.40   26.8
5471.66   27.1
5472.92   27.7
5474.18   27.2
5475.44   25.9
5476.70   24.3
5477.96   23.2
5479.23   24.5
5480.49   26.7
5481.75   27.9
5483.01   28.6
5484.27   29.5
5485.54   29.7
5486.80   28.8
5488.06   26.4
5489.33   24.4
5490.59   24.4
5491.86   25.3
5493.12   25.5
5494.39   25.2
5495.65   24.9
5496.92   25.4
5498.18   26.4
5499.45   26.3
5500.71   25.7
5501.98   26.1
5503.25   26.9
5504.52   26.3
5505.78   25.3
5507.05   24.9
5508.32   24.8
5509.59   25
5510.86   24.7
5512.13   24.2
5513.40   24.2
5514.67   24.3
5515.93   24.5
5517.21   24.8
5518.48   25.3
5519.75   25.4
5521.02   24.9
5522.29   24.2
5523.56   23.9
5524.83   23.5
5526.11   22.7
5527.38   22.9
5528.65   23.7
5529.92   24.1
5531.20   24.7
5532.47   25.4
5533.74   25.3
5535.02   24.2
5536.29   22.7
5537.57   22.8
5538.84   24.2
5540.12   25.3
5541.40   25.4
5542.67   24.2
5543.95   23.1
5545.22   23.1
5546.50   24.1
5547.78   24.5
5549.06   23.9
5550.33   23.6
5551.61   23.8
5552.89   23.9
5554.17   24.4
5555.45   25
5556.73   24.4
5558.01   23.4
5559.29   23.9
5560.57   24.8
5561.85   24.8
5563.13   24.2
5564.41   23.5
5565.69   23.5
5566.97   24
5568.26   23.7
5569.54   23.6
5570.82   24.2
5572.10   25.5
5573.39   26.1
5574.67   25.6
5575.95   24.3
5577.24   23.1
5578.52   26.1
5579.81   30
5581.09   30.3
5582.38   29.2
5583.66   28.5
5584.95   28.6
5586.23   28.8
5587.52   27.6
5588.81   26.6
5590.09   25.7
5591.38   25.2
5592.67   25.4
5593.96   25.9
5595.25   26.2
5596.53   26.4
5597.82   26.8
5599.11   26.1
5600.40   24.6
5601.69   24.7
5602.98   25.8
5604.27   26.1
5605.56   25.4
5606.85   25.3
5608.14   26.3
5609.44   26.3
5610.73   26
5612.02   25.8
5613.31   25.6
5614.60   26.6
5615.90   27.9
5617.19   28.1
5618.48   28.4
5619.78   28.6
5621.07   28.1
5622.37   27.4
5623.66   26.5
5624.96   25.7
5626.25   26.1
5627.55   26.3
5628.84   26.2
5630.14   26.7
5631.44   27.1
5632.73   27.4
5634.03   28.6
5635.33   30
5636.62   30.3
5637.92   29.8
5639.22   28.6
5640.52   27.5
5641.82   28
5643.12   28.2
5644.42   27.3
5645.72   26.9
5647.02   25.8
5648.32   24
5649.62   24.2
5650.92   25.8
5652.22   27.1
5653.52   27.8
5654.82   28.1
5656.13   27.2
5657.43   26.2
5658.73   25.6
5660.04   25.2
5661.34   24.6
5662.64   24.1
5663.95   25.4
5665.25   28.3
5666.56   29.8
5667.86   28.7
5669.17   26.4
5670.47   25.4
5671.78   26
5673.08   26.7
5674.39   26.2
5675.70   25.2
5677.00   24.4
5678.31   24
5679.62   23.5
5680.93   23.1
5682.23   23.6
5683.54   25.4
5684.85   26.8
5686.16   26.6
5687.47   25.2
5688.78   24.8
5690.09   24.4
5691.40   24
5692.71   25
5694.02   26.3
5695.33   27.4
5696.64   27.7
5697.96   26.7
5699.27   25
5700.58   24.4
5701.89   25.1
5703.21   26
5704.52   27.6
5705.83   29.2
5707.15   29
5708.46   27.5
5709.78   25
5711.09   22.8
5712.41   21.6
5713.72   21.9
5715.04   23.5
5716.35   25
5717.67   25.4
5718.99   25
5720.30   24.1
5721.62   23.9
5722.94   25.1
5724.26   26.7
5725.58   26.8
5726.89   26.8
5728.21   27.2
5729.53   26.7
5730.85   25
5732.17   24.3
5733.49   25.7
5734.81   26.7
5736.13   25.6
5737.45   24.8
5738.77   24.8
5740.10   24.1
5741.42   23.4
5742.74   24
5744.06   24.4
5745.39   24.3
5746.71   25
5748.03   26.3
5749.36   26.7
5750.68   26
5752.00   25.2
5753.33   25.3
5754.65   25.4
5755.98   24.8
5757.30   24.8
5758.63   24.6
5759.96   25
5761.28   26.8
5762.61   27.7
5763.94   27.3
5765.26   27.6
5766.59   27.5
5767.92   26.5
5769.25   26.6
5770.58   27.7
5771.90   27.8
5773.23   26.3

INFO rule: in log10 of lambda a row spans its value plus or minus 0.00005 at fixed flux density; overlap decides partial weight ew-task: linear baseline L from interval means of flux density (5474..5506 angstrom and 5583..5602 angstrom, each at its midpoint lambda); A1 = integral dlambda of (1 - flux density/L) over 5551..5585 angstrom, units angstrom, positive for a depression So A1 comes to 1.6 angstrom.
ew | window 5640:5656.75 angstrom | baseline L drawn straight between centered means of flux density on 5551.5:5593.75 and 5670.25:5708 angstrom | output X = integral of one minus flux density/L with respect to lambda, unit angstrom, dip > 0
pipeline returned -0.7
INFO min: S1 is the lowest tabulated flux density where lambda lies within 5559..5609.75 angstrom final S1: 23.1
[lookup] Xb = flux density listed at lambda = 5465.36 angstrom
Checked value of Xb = 24.4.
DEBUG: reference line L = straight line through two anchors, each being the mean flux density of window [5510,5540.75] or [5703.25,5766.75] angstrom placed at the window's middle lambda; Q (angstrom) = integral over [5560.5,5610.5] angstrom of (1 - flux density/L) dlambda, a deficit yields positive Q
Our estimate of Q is -2.6 angstrom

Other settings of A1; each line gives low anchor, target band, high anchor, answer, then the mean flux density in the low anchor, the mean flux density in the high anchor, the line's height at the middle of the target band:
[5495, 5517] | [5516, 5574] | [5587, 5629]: 3.38 angstrom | 25.3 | 26.4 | 25.7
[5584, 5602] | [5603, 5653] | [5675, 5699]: -1.99 angstrom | 26.4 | 25.2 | 26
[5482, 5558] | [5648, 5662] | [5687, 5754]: -0.44 angstrom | 24.9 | 25.4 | 25.2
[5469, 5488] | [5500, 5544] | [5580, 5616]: 3.68 angstrom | 27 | 26.6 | 26.8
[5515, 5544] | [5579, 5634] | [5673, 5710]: -4.17 angstrom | 24.3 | 25.7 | 24.9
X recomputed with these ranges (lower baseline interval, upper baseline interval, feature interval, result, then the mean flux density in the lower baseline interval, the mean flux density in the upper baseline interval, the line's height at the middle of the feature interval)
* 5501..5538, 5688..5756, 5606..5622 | -1.26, 24.6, 25.4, 24.9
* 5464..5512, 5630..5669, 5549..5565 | 1.43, 26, 27.1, 26.5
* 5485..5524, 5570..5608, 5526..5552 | 1.80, 25.4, 26.3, 25.8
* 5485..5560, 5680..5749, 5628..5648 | -2.17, 24.7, 25.3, 25.1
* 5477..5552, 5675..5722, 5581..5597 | -1.33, 25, 25.2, 25.1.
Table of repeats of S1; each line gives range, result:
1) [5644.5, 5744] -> 21.6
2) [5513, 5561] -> 22.7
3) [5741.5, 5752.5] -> 24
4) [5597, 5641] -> 24.6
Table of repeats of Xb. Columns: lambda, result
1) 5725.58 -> 26.8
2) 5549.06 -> 23.9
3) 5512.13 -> 24.2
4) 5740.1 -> 24.1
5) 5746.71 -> 25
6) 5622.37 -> 27.4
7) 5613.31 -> 25.6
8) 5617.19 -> 28.1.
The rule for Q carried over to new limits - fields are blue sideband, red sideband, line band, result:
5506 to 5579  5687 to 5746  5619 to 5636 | -1.72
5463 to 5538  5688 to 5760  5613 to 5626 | -0.99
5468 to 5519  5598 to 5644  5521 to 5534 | 1.07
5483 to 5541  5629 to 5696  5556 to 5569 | 0.77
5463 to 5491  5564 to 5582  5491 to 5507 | 0.27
